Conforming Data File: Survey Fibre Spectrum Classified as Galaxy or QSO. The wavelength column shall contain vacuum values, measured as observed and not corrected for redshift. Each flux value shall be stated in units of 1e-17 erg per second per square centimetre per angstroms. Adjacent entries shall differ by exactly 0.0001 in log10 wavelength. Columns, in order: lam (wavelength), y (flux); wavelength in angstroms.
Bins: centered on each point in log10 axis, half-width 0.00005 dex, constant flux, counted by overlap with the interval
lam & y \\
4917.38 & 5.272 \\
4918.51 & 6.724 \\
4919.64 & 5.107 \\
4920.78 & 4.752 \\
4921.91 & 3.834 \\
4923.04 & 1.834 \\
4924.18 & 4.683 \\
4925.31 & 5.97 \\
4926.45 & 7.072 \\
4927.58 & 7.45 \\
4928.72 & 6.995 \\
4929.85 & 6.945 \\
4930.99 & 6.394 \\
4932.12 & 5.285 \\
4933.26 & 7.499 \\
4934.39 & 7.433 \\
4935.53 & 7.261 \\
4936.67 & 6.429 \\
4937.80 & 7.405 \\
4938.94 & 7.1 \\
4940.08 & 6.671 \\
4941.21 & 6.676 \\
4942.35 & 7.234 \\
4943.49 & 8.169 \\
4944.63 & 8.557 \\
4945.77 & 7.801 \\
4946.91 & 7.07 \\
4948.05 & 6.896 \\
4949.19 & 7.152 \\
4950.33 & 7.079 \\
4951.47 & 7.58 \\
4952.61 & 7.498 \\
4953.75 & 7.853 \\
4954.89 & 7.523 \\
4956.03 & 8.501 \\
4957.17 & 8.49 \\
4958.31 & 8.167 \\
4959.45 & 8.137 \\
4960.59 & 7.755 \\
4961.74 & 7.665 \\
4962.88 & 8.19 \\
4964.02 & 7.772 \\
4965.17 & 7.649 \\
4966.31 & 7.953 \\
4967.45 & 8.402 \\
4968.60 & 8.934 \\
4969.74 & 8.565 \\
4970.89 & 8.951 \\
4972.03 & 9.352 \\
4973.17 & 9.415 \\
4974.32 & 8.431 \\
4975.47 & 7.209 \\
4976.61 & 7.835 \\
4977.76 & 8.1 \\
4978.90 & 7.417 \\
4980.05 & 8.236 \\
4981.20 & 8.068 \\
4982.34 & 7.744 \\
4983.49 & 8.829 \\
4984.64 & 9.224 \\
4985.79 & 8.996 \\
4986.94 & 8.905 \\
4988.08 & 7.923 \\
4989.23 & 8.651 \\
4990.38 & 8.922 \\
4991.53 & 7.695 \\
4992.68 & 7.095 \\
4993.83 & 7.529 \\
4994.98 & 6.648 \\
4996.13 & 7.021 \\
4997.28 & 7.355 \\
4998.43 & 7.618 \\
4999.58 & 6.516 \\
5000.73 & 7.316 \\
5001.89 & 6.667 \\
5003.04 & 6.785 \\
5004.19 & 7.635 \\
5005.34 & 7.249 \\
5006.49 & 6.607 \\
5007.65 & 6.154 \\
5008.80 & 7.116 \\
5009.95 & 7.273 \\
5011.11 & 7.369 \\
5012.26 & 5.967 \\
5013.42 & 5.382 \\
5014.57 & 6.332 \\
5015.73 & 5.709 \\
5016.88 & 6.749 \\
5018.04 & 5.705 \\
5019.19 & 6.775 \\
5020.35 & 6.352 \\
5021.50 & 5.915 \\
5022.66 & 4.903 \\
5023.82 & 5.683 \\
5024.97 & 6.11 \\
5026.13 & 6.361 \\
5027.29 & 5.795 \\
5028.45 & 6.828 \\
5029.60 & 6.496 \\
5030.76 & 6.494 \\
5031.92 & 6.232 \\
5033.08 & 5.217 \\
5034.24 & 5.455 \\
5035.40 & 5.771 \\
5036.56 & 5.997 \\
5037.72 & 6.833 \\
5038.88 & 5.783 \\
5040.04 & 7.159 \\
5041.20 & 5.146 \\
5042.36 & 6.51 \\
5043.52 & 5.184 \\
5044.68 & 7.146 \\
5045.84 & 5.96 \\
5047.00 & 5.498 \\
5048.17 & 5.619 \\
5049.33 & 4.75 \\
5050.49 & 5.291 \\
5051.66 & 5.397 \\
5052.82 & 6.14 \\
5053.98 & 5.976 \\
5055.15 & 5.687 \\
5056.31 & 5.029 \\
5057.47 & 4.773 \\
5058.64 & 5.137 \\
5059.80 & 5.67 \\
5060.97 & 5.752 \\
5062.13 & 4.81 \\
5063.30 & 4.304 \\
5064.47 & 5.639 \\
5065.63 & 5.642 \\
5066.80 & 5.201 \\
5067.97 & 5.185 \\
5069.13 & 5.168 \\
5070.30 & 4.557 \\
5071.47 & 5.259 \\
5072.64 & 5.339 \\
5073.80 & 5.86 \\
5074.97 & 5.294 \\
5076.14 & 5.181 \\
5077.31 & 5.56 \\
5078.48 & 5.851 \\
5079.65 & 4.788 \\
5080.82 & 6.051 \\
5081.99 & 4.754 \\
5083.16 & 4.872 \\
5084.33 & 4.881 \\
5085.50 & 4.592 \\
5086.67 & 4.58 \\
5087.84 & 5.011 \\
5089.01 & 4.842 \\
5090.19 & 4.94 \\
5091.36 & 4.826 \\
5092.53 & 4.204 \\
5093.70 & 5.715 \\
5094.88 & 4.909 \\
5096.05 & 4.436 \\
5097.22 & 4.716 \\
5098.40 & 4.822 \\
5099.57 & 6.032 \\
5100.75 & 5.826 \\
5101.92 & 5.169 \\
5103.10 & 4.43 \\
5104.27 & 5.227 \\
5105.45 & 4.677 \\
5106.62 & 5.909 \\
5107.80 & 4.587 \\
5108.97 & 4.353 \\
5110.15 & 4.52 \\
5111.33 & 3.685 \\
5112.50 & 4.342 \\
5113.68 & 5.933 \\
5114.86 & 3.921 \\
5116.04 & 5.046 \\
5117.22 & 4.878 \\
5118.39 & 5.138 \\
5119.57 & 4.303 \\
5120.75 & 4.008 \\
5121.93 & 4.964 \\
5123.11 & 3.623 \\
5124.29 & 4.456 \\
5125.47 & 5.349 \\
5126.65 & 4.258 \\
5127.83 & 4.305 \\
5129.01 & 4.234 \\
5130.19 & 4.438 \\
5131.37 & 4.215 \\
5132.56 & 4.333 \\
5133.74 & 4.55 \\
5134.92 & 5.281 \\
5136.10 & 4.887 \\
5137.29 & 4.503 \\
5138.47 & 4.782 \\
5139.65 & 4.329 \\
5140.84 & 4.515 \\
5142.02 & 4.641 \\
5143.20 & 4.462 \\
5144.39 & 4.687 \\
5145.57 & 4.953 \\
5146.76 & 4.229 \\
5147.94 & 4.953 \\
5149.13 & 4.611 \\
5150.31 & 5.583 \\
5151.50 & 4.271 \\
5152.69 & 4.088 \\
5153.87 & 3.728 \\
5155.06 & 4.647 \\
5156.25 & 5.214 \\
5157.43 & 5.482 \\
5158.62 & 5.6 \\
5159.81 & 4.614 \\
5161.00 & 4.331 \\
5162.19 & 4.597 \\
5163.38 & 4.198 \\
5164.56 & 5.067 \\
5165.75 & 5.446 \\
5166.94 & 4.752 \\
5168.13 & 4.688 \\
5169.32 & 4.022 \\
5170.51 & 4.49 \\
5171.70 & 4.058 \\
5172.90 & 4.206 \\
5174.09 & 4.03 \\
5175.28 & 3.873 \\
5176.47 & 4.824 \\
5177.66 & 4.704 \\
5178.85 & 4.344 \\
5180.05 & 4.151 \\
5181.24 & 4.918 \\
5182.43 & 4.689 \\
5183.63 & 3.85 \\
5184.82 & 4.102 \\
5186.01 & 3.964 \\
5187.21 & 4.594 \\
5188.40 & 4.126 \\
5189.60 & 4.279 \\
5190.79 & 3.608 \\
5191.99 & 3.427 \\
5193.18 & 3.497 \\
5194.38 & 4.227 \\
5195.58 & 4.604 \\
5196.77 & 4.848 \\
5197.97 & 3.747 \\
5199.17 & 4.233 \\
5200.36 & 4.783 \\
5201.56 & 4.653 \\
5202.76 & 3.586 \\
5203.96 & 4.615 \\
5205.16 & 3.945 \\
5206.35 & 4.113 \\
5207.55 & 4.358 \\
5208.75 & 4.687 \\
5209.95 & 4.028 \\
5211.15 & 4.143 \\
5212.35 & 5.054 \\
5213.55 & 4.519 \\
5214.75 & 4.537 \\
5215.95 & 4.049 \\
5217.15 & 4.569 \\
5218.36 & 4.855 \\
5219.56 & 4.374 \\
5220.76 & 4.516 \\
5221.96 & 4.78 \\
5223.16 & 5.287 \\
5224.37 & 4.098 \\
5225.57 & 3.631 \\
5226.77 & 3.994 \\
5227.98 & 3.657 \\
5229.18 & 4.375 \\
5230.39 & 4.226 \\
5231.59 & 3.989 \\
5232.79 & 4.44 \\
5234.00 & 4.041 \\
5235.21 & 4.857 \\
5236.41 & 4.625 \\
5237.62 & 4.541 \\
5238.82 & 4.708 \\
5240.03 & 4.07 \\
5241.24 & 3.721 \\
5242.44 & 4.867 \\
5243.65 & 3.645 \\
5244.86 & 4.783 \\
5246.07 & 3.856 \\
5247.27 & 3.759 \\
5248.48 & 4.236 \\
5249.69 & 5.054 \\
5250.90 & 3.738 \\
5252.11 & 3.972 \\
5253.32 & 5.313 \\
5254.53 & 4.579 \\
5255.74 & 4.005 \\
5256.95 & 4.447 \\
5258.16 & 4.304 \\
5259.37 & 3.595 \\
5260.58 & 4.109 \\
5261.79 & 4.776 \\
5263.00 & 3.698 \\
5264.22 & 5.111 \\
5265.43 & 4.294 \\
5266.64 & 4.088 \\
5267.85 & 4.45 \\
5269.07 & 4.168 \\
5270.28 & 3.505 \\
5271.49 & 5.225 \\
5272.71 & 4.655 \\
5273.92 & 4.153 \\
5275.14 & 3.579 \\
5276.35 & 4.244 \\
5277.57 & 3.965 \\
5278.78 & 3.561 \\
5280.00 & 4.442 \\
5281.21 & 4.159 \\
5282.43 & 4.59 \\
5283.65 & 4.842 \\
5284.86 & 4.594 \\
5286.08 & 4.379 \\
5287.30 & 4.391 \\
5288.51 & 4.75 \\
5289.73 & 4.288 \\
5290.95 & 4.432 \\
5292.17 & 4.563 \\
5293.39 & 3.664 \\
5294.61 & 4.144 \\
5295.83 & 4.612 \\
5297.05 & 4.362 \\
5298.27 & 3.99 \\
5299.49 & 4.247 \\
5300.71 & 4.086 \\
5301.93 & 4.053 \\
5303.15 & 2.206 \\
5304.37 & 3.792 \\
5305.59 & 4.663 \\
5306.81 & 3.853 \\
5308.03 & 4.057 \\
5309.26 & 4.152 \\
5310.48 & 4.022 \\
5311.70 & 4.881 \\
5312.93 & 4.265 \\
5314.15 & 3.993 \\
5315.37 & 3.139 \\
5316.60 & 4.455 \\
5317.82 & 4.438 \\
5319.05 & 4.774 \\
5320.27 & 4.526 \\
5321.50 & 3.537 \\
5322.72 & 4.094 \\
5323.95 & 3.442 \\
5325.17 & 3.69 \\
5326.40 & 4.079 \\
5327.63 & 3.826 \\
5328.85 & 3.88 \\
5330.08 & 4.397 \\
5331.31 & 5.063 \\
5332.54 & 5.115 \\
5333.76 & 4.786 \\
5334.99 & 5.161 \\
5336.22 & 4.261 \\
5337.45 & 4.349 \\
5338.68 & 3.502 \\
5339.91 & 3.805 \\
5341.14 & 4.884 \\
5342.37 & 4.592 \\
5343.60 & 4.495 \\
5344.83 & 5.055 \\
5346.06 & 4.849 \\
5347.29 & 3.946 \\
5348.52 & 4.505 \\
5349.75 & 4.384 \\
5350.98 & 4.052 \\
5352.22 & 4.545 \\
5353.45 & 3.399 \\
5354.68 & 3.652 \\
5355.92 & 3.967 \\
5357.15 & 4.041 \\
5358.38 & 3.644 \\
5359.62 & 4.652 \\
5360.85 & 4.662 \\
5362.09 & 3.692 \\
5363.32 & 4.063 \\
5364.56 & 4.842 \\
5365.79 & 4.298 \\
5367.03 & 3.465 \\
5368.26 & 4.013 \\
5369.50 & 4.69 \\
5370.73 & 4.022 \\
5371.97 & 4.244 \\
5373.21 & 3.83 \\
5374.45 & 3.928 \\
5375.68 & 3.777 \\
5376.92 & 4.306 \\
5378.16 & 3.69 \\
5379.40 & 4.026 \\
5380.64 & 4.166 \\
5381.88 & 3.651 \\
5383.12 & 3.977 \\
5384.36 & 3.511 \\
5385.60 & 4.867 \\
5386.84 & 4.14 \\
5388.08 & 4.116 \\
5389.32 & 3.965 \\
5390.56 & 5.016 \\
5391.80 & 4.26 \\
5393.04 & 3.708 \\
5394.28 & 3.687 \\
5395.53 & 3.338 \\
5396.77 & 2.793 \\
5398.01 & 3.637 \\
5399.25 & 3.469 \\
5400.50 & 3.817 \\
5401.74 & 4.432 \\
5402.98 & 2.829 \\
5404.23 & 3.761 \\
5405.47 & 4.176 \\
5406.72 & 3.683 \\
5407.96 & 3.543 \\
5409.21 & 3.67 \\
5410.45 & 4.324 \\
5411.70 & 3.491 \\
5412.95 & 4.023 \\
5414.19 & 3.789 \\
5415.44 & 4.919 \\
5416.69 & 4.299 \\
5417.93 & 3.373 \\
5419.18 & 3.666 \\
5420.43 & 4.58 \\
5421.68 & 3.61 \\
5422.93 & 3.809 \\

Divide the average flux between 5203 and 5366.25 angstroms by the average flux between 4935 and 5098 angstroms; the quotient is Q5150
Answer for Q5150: 0.65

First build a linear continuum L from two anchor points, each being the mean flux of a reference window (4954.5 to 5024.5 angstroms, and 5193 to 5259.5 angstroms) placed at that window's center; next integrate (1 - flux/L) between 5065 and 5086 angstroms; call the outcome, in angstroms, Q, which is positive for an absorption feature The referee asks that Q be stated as 3.7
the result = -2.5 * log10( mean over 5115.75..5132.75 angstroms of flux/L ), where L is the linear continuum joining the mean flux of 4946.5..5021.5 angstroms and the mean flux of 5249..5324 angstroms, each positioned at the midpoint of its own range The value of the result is 0.32 mag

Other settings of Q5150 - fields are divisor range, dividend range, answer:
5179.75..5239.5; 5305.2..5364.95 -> 0.98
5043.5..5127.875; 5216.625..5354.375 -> 0.84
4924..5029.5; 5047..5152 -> 0.67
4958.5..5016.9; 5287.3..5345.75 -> 0.55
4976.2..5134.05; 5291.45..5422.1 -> 0.70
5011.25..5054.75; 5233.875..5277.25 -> 0.72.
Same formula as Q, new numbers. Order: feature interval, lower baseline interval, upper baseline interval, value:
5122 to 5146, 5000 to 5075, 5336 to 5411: 3.74 angstroms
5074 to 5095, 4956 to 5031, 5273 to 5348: 4.64 angstroms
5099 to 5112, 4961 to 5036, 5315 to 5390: 2.84 angstroms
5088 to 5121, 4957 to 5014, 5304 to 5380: 8.69 angstroms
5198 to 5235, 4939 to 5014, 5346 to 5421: 7.91 angstroms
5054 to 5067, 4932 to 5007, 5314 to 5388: 3.06 angstroms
